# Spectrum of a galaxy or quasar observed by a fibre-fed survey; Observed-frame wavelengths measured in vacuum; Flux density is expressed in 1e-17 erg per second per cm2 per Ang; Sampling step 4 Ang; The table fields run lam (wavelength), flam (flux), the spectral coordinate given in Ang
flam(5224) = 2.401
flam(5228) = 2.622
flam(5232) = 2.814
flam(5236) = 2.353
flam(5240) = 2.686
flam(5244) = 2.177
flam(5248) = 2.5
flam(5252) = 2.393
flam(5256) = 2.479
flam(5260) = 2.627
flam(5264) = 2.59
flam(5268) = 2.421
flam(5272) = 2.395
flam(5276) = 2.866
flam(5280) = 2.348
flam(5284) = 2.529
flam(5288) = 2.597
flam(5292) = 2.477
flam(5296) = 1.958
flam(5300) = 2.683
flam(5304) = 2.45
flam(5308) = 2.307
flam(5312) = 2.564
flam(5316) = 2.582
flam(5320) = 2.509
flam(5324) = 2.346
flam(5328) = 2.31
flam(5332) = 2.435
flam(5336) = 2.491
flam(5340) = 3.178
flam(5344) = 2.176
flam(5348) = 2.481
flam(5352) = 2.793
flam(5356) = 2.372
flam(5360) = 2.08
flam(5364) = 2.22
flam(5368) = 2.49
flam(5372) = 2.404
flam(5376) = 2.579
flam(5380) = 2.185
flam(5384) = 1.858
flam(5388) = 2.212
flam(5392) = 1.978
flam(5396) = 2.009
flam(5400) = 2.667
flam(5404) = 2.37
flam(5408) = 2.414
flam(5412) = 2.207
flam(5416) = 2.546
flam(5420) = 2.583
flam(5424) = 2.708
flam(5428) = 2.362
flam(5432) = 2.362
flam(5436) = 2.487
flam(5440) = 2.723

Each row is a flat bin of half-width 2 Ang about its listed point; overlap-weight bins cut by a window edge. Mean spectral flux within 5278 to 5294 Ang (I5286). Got 2.49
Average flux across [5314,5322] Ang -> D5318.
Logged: 2.55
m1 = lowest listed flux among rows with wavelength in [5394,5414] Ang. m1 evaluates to 2.009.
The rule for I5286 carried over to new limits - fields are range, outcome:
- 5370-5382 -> 2.39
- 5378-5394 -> 2.06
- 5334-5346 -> 2.62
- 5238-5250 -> 2.45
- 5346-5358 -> 2.55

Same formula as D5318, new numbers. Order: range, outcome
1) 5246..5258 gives 2.46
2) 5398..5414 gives 2.41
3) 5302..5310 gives 2.38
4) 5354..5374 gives 2.31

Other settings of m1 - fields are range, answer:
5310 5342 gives 2.31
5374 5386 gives 1.858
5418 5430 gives 2.362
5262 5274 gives 2.395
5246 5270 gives 2.393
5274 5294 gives 2.348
